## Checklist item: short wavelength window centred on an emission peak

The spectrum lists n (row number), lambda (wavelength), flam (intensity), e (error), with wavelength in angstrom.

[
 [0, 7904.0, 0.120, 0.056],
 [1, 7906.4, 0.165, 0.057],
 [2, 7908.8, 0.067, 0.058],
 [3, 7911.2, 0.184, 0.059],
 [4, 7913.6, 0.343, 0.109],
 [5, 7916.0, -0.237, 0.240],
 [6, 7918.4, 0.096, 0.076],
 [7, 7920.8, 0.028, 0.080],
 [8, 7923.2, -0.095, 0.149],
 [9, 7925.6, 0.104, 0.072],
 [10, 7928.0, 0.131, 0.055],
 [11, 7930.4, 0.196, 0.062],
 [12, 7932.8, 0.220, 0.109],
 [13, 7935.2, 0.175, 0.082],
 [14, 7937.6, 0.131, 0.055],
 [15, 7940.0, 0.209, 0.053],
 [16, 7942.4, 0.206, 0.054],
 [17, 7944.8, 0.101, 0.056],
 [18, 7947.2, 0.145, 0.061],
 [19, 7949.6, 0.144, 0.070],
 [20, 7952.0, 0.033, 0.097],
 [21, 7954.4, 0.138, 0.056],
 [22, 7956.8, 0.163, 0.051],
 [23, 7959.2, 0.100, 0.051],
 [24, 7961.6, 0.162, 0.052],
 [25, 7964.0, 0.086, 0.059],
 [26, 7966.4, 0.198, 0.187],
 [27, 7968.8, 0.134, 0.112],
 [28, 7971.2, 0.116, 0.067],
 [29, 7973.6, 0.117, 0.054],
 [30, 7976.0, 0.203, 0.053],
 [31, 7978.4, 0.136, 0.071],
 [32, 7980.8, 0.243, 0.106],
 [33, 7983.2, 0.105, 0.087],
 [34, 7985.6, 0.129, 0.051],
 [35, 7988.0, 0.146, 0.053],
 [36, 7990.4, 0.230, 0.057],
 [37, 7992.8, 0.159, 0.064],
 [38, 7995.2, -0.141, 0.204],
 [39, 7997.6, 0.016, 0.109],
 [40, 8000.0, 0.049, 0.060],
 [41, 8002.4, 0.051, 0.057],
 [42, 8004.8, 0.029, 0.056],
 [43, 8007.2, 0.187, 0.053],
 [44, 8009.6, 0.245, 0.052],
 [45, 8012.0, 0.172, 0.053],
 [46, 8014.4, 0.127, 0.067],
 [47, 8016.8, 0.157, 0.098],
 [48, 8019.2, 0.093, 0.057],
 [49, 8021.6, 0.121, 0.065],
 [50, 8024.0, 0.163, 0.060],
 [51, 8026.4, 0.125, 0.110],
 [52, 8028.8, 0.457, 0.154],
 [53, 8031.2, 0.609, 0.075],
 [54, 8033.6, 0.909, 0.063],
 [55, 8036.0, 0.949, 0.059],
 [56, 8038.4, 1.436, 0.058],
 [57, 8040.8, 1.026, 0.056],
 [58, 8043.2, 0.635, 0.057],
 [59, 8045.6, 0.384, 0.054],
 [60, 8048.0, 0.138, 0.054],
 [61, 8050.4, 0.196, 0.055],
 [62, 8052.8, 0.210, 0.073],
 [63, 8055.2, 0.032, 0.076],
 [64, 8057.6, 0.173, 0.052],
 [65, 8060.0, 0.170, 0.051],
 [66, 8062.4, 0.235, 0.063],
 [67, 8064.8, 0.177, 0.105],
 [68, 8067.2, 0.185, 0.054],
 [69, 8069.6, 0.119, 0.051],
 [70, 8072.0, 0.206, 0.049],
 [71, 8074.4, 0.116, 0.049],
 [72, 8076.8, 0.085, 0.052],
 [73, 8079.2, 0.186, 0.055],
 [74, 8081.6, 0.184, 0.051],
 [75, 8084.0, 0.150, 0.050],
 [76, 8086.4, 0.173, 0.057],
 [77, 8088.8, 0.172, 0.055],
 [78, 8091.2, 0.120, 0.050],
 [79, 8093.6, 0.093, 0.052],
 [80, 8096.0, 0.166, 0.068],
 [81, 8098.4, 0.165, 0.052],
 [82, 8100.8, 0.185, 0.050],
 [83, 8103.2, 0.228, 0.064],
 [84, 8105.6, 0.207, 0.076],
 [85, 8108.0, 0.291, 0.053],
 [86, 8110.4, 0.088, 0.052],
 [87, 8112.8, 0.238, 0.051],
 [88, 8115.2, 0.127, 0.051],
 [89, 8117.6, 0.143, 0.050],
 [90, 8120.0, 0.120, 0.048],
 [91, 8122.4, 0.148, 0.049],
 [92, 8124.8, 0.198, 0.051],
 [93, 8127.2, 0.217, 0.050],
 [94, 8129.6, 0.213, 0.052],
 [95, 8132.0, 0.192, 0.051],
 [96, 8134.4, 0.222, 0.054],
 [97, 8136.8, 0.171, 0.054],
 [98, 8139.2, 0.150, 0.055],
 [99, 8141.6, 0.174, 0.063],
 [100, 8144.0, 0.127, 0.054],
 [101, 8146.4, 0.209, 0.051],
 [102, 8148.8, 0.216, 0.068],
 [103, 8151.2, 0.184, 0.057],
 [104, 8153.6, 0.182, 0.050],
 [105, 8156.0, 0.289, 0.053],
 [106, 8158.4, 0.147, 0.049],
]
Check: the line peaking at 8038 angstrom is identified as [O II]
